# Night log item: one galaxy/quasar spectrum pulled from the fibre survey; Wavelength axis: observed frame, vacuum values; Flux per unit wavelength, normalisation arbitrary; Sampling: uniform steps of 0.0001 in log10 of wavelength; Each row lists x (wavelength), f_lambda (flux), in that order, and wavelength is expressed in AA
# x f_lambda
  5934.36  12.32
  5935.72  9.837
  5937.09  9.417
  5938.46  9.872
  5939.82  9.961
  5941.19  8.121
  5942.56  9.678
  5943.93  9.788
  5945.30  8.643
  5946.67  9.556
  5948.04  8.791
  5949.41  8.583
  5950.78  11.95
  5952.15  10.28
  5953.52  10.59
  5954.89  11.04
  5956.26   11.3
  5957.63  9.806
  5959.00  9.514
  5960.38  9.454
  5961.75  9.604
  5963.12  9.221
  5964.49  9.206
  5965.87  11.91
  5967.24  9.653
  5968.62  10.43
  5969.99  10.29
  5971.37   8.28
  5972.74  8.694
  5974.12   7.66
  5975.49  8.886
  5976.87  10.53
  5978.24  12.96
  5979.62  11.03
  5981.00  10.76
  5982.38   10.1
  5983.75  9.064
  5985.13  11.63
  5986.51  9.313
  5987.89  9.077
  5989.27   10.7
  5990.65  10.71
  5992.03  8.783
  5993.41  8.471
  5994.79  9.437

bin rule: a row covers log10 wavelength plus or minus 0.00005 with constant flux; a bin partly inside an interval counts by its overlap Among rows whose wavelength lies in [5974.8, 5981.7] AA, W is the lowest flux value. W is 8.886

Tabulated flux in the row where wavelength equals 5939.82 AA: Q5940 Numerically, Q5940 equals 9.961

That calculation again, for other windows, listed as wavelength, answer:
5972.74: 8.694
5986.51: 9.313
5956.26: 11.3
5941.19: 8.121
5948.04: 8.791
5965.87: 11.91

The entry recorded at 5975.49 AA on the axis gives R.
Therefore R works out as 8.886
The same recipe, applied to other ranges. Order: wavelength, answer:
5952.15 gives 10.28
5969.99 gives 10.29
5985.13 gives 11.63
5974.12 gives 7.66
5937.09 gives 9.417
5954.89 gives 11.04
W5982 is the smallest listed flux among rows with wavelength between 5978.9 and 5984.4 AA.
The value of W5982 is 9.064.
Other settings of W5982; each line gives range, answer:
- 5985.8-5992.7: 8.783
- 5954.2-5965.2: 9.206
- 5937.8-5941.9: 8.121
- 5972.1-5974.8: 7.66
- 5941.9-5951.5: 8.583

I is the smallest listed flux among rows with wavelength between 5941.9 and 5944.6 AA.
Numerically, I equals 9.678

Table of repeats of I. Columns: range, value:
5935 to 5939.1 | 9.417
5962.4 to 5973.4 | 8.28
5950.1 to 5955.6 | 10.28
